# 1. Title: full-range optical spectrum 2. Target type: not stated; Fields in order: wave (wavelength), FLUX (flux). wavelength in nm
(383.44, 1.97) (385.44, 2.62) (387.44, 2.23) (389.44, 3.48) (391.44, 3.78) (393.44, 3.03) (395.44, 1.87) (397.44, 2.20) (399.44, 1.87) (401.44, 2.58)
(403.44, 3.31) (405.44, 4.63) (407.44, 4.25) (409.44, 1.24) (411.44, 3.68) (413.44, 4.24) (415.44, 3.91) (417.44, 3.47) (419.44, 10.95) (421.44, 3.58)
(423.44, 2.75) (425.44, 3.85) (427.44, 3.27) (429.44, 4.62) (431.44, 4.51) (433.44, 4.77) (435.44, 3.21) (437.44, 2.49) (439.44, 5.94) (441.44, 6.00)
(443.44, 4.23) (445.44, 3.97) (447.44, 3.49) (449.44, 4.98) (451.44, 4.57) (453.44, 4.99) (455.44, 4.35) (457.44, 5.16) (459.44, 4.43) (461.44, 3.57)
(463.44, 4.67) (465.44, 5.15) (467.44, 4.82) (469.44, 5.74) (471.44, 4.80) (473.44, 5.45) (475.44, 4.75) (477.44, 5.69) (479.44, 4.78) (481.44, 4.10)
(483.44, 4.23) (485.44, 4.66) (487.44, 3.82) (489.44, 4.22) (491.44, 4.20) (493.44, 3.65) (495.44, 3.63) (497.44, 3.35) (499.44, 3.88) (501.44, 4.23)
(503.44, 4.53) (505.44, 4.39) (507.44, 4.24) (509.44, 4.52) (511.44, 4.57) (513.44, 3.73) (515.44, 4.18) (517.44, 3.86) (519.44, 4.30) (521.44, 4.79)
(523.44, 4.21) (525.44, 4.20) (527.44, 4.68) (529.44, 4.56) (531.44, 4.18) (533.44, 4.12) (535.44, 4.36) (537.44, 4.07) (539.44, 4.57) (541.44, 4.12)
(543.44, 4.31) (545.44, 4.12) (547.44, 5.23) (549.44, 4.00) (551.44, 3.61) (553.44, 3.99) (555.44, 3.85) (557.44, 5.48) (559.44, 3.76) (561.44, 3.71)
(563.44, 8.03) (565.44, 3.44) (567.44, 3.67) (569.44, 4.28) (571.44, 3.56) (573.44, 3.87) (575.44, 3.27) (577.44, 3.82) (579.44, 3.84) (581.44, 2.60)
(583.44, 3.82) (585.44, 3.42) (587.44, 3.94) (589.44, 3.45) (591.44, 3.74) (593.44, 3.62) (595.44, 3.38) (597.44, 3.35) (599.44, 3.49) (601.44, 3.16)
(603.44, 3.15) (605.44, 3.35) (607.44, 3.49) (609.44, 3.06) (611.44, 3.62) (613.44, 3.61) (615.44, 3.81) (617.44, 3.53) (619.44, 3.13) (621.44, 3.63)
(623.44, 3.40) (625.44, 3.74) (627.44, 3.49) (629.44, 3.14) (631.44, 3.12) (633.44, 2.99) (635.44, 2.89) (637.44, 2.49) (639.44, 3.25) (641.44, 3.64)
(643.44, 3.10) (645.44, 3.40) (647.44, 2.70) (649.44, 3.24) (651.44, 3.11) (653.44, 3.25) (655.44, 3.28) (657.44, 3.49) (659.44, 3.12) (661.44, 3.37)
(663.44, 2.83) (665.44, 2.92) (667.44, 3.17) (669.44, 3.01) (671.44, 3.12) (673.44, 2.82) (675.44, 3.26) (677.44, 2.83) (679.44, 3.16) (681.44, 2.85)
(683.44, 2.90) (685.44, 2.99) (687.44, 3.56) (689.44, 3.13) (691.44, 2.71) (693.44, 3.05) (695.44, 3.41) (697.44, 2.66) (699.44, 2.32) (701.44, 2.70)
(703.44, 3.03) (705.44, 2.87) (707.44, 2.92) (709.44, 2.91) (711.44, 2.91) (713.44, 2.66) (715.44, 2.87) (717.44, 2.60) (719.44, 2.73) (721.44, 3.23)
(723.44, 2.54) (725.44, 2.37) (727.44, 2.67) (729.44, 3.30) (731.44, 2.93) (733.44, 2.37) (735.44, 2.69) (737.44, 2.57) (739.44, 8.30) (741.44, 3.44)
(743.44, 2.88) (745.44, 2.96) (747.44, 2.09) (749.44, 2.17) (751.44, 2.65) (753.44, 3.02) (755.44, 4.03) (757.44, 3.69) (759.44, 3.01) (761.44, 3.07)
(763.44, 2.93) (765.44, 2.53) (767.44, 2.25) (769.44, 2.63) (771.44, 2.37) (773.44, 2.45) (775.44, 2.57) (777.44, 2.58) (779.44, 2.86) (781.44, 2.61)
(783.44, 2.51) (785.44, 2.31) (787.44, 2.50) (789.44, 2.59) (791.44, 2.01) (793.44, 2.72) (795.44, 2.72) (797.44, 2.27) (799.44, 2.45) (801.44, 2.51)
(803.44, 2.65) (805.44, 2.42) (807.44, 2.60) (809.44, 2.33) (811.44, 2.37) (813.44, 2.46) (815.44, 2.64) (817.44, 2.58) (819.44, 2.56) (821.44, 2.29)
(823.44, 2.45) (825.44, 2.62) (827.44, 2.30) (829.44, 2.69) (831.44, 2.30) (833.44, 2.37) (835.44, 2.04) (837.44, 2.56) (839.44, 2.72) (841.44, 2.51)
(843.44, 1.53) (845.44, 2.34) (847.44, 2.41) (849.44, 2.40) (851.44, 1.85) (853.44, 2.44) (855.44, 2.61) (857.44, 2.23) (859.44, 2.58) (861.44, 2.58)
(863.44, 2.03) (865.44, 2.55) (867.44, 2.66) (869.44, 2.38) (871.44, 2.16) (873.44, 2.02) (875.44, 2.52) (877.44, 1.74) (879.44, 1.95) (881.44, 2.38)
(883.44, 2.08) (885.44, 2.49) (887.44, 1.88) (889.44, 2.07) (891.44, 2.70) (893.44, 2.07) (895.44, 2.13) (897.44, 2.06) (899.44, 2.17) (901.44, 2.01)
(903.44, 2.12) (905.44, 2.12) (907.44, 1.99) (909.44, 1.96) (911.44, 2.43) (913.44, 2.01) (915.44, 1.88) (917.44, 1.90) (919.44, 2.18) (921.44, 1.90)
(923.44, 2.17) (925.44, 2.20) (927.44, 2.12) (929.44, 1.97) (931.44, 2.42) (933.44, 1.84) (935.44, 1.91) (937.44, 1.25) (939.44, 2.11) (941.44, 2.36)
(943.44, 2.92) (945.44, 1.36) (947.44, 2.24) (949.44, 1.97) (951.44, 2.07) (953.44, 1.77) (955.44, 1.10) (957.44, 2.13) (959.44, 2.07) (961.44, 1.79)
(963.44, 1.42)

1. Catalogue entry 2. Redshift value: 0.13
